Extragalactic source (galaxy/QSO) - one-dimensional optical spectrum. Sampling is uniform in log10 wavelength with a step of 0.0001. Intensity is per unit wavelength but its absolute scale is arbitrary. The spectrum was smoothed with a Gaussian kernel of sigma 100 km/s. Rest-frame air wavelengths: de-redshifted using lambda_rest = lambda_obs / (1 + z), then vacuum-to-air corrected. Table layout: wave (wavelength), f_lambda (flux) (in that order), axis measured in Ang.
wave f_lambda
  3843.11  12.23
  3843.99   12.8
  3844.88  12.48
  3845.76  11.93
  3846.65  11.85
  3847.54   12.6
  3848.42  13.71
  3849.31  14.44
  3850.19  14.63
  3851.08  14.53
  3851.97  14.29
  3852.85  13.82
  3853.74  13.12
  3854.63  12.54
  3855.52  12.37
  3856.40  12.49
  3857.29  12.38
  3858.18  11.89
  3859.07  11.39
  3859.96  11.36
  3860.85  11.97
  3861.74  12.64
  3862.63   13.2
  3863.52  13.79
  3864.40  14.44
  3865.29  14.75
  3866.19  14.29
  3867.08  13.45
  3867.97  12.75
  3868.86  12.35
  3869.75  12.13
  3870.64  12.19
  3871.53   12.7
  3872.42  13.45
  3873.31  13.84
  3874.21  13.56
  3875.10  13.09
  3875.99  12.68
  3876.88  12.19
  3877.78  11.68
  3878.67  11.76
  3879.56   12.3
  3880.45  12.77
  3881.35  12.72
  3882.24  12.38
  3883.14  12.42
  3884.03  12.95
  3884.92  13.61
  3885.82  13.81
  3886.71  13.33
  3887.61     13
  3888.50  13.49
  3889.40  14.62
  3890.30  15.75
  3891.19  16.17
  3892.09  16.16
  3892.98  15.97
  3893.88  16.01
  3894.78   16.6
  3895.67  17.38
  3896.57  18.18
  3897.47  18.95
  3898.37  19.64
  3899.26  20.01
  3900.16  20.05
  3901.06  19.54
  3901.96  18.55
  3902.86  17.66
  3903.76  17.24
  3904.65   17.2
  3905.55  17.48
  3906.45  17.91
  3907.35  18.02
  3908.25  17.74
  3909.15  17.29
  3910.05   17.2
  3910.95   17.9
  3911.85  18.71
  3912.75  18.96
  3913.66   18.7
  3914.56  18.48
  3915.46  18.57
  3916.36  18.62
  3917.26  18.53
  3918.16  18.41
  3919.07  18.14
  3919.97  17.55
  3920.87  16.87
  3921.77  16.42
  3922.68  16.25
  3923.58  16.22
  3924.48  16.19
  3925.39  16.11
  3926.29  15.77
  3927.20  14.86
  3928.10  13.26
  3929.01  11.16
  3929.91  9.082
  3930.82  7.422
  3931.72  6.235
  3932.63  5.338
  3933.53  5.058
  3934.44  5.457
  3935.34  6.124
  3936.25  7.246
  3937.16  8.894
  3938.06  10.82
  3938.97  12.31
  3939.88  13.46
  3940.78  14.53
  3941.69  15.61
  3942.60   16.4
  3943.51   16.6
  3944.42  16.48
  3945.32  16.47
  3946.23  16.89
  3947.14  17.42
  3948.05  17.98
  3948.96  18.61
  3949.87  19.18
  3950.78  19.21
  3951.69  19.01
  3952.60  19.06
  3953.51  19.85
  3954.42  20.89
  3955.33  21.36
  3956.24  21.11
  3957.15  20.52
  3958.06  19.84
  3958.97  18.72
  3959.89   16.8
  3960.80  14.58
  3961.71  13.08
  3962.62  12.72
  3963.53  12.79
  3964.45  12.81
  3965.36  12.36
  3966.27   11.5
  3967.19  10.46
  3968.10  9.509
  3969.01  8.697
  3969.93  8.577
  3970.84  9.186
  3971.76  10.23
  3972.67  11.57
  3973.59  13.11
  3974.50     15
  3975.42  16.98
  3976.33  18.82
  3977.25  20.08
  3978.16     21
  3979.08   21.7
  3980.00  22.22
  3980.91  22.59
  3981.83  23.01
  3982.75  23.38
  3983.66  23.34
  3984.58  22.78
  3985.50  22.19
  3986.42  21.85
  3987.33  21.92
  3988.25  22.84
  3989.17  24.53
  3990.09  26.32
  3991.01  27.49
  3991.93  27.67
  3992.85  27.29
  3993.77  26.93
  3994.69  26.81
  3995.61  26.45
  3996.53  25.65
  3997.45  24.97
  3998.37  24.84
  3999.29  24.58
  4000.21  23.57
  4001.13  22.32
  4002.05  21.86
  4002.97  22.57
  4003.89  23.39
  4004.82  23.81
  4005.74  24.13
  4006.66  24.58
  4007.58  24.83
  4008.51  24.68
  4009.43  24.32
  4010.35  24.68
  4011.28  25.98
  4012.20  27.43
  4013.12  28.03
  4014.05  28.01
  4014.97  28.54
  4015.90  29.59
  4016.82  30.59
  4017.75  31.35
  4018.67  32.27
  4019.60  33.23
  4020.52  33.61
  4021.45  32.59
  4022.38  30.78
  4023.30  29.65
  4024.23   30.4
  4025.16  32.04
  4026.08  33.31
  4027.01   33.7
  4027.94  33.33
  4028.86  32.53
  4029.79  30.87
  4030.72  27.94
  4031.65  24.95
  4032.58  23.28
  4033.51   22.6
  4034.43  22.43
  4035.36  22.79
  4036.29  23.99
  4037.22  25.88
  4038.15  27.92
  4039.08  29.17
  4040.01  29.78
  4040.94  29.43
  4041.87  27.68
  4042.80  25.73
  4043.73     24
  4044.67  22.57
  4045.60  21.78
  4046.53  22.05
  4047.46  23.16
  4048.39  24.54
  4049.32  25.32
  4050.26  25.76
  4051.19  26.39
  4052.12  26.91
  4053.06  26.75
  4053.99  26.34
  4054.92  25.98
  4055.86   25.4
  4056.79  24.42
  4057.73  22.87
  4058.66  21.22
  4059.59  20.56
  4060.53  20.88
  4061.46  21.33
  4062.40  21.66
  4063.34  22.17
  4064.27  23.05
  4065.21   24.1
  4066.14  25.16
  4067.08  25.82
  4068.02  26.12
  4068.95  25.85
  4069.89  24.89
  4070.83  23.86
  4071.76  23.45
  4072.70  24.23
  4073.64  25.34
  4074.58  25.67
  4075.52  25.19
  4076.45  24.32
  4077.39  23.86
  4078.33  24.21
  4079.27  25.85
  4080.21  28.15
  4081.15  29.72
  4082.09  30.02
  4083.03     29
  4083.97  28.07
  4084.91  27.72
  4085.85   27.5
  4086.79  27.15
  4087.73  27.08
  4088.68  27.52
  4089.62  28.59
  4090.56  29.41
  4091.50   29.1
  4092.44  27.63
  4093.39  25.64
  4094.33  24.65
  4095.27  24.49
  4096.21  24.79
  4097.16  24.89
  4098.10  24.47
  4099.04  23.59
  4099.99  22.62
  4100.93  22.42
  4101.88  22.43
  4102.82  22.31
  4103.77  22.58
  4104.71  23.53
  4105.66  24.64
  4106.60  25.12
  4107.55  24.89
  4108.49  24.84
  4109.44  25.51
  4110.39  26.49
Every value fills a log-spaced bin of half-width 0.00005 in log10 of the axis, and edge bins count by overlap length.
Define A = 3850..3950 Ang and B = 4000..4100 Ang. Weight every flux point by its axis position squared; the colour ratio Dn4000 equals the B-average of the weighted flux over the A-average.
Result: 1.94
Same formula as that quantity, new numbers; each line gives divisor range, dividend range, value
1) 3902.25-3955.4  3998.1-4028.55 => 1.88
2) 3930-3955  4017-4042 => 2.21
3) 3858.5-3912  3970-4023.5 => 1.71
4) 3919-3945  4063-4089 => 2.22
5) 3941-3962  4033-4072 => 1.43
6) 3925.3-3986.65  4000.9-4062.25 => 1.80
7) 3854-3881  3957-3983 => 1.28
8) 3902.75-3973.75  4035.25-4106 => 1.80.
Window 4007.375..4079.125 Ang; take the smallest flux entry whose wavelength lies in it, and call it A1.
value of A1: 20.56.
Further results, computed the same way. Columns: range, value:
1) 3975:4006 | 16.98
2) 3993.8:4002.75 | 21.86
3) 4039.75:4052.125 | 21.78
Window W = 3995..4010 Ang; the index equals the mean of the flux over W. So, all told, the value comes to 24.2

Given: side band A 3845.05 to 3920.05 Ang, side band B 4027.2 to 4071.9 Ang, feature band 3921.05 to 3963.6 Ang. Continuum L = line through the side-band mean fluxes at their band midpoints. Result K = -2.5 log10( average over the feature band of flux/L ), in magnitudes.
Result 0.26 mag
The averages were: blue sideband 15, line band 14.7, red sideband 25.2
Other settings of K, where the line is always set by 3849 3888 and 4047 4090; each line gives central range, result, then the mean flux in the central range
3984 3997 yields -0.217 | 25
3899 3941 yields 0.071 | 14.9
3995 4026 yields -0.243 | 27.2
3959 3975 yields 0.488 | 12.1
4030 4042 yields -0.121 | 26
